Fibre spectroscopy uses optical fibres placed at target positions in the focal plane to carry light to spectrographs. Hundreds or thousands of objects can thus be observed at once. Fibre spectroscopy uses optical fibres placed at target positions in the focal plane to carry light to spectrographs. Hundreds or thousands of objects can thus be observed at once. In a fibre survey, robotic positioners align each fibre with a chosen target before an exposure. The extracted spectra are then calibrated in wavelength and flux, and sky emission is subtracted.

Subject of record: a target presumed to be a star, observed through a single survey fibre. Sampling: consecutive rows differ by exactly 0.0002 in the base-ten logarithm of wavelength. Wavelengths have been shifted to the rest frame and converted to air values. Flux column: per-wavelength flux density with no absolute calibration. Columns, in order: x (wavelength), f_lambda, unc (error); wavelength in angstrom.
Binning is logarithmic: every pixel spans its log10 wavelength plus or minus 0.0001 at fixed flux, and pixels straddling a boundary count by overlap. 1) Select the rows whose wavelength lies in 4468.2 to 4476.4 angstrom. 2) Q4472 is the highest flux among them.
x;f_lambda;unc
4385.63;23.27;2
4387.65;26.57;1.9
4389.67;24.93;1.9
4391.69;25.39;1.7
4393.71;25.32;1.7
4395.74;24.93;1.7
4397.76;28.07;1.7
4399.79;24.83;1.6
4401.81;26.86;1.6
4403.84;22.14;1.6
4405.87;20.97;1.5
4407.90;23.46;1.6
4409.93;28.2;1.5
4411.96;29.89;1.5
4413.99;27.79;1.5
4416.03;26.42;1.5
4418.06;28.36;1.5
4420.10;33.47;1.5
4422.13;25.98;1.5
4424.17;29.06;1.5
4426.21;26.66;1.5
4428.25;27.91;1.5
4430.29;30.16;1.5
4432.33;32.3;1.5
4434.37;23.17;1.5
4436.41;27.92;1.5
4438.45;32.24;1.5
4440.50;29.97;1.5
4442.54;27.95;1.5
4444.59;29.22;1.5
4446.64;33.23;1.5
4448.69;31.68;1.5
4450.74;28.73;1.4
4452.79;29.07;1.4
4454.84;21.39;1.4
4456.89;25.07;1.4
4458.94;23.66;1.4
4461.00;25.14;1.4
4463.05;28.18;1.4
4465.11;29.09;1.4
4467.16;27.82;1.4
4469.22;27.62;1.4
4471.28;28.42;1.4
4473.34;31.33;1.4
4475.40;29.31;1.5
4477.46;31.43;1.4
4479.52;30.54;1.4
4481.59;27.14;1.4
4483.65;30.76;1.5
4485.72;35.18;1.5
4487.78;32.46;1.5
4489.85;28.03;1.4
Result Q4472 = 31.33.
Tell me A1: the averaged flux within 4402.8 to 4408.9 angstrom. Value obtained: 22.2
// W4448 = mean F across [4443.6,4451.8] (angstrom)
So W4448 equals 30.7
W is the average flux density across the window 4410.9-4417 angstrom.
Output 28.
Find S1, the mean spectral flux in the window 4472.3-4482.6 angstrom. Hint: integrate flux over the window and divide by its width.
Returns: 29.9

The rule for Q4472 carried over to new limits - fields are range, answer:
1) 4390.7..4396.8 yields 25.39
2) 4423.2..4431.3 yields 30.16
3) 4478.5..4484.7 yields 30.76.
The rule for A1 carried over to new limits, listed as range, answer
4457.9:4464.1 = 25.7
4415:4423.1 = 28.6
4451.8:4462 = 24.9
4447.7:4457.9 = 27.2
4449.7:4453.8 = 28.9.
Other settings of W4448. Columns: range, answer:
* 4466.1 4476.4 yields 28.9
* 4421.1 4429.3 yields 27.4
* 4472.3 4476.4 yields 30.3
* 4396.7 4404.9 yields 25.5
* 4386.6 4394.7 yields 25.6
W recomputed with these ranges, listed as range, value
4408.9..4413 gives 29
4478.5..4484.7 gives 29.5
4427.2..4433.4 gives 30.1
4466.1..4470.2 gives 27.8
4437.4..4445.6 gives 29.8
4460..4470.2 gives 27.6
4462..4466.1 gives 28.6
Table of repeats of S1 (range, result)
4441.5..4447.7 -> 30.1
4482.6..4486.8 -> 33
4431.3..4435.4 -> 27.8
